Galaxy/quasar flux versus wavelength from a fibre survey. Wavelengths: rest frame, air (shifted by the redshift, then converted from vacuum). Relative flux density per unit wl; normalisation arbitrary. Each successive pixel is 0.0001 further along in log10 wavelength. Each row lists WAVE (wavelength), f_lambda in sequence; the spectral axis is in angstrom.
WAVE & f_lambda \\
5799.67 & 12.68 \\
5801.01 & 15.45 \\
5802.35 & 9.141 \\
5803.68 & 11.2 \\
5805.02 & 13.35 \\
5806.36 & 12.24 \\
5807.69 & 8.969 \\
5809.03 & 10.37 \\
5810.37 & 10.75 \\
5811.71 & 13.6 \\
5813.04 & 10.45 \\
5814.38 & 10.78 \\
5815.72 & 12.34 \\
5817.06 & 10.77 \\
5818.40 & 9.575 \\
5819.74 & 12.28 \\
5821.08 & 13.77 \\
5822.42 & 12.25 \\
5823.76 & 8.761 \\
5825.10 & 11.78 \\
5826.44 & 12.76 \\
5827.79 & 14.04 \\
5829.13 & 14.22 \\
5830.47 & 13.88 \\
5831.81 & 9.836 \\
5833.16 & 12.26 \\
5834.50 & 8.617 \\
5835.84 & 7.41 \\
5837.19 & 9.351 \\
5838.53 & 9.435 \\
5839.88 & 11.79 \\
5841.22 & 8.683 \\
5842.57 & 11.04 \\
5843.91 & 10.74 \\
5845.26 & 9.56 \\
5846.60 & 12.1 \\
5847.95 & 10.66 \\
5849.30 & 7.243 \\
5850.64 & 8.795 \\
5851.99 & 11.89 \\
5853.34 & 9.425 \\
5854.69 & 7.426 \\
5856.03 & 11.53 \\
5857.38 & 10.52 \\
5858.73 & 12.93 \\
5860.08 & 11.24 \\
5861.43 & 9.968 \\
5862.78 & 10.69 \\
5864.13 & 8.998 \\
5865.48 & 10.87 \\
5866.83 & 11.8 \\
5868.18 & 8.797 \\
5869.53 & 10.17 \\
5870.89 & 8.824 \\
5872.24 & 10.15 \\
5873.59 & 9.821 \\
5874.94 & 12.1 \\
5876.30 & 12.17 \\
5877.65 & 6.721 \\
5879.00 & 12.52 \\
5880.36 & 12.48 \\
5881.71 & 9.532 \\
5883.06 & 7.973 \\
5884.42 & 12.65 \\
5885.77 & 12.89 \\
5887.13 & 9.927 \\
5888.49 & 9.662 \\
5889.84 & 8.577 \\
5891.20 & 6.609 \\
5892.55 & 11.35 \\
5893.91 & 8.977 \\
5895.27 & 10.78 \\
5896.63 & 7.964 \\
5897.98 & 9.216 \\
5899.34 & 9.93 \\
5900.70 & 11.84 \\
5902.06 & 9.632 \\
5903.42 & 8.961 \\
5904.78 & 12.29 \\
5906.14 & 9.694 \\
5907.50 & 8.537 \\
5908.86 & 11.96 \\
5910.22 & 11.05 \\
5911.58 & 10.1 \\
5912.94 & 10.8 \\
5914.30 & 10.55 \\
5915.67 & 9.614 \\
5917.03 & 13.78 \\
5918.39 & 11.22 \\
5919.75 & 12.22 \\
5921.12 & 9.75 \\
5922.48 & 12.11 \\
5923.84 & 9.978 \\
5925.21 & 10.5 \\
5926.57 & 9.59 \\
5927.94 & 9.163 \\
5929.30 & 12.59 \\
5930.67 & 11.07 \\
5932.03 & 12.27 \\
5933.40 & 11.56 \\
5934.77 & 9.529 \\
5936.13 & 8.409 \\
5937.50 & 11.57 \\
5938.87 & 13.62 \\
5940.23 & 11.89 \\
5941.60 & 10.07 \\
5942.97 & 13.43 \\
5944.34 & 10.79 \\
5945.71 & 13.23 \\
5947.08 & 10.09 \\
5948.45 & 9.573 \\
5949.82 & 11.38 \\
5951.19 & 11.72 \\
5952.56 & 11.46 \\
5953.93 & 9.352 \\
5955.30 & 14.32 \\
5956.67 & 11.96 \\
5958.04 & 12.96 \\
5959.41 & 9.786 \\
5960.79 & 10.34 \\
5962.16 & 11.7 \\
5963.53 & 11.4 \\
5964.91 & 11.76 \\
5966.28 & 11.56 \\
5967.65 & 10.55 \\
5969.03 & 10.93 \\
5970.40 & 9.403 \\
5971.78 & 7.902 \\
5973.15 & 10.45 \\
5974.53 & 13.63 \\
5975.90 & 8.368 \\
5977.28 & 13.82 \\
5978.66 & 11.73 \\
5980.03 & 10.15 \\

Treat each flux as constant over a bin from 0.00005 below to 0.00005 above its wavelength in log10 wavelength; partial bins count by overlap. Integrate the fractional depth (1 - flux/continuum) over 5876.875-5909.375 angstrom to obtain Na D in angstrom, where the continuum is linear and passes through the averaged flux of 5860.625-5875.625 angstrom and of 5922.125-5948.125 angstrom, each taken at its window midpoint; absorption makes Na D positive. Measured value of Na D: 1.6 angstrom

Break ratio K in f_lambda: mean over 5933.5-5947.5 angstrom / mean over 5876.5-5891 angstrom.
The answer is 1.1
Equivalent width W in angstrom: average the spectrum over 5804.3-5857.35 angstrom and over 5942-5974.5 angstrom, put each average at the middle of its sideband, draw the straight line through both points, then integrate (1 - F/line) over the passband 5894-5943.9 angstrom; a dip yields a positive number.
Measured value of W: 1.6 angstrom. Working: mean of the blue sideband 10.9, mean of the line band 10.7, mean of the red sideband 11.2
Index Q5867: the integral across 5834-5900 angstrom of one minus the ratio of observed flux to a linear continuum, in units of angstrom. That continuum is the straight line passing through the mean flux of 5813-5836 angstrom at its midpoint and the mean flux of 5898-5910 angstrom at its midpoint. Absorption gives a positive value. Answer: 5.0 angstrom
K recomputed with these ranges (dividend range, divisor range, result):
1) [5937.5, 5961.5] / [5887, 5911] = 1.17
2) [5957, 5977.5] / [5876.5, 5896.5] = 1.09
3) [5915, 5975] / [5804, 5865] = 1.02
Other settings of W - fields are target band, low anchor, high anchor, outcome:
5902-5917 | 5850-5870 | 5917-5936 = 0.4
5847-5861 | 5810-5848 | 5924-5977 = 1.2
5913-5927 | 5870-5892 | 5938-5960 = 0.1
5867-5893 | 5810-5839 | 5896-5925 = 1.6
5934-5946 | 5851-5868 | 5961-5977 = -0.7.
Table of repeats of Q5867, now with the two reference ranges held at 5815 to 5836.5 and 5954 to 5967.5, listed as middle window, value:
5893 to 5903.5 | 1.7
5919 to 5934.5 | 0.9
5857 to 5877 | 1.7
